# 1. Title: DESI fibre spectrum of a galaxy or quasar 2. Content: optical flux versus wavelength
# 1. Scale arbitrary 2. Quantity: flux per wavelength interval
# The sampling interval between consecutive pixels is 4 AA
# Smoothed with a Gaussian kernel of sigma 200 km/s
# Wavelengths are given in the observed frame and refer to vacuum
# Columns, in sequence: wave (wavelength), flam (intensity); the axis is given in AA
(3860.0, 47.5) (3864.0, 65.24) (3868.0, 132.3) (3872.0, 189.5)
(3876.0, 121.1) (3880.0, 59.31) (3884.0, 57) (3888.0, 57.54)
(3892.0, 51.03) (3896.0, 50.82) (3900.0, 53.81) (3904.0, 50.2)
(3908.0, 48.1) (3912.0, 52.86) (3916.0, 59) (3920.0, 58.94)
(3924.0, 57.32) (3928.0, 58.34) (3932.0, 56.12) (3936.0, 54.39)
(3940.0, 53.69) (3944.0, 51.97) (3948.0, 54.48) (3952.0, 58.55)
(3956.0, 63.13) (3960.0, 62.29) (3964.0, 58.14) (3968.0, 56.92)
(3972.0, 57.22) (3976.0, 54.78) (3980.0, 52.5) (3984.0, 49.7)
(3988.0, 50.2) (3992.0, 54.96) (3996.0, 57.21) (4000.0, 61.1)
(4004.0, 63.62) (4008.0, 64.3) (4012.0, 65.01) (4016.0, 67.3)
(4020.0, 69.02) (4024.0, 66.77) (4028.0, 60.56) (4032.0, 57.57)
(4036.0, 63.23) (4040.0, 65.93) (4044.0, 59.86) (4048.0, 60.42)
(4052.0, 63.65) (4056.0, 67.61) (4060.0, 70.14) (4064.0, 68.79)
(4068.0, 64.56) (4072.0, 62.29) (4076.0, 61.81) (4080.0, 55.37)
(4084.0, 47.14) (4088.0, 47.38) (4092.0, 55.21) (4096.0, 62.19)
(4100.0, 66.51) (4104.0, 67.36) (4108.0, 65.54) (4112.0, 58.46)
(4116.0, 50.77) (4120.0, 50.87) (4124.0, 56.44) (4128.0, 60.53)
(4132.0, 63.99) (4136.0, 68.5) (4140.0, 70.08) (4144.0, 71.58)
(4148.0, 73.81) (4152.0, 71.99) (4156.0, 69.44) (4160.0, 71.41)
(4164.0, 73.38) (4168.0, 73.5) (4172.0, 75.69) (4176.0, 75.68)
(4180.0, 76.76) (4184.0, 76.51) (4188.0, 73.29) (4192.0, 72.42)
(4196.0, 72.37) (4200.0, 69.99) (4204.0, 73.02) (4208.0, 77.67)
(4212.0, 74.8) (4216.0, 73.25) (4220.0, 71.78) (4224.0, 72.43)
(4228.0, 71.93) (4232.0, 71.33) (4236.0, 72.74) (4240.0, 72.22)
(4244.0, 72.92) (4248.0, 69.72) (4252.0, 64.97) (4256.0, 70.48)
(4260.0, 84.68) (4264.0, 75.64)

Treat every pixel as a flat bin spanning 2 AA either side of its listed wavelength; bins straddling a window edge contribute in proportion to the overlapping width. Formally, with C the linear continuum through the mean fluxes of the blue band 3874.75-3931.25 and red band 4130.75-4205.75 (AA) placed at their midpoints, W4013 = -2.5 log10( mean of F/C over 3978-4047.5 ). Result 0.07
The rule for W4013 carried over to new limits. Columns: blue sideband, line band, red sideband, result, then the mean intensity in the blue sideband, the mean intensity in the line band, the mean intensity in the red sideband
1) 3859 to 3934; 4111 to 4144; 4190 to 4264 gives 0.185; 70.1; 60.7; 72.8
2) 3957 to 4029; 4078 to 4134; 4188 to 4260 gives 0.144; 59.6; 57.7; 72.4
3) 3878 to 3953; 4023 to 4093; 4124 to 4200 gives 0.056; 54.9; 61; 71.3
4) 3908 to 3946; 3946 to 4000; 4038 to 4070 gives 0.048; 55.4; 56.3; 65.1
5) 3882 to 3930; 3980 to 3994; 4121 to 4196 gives 0.156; 54.6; 51.7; 70.6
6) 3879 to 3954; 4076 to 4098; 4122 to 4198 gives 0.215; 54.9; 54.2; 70.9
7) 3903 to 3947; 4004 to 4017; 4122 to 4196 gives -0.077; 54.7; 65.1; 70.9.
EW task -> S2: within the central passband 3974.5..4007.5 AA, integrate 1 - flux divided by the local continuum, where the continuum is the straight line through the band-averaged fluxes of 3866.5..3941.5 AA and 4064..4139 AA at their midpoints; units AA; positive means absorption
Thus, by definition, 4.58 AA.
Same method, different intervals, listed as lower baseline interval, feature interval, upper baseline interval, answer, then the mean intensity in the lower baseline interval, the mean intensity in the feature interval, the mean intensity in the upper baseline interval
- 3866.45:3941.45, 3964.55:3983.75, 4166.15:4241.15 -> 4.2 AA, 69.3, 55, 73.6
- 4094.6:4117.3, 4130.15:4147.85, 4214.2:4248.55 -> -1.2 AA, 62.1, 69.1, 72.1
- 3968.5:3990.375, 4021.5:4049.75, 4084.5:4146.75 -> -2.9 AA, 53.2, 62.2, 60.8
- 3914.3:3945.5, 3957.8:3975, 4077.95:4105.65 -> -0.6 AA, 56.3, 58.5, 57.2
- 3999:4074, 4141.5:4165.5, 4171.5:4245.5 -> -0.4 AA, 64.3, 71.9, 73.5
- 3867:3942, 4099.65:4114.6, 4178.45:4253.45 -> 1.6 AA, 68.7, 63.7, 72.7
